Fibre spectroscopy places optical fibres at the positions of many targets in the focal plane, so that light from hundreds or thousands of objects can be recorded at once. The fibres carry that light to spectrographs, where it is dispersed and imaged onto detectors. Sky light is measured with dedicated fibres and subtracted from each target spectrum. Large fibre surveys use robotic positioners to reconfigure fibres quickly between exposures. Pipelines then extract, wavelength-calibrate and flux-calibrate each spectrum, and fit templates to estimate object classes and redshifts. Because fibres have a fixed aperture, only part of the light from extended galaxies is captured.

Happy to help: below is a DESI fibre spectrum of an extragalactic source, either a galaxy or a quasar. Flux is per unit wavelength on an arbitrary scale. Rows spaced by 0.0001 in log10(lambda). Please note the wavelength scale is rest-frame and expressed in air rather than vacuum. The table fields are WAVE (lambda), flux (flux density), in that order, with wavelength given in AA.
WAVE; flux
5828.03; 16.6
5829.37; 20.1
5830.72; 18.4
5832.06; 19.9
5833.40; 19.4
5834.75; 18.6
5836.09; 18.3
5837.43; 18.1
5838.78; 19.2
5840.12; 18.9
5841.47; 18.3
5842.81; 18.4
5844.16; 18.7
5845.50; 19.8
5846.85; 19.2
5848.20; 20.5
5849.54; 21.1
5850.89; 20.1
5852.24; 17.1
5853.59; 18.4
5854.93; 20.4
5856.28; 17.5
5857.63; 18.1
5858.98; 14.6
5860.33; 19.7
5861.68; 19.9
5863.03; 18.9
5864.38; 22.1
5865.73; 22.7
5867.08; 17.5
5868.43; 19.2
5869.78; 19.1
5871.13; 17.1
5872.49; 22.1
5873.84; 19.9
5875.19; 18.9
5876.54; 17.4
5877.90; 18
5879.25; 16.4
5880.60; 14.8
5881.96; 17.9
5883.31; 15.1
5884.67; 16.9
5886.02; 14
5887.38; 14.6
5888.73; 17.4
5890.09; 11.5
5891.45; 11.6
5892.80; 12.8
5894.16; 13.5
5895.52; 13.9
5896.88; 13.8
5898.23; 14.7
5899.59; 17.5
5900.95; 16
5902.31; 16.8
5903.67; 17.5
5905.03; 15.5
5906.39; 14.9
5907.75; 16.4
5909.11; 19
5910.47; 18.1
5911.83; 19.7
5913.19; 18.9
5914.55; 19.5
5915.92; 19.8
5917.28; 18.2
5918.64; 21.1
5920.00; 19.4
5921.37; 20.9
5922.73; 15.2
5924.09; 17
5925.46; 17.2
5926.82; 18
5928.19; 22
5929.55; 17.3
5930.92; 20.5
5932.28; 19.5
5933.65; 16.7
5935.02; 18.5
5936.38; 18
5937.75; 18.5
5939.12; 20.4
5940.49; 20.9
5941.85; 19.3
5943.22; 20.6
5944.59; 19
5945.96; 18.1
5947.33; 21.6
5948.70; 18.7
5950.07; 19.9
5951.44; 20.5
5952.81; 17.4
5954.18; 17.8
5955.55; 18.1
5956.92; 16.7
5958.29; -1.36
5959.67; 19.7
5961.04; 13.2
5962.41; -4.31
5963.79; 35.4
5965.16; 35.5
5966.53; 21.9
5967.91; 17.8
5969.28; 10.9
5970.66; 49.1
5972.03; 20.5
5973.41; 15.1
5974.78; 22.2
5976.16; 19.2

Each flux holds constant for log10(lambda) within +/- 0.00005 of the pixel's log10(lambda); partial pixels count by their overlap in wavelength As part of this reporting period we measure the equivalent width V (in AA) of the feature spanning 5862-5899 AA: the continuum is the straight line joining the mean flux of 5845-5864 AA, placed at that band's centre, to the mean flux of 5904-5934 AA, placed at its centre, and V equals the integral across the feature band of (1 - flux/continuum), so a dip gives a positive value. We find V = 4.0 AA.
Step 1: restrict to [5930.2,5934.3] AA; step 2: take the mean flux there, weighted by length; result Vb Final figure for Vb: 18.9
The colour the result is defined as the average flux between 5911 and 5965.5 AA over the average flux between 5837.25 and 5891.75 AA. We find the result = 1.02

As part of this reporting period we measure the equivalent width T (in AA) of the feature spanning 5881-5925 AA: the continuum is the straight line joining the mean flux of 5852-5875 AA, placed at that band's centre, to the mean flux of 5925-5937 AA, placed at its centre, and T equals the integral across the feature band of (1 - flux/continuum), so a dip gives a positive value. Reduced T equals 5.4 AA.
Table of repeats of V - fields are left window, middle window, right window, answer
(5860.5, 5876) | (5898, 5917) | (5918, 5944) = 1.7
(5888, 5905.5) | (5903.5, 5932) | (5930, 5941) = -2.2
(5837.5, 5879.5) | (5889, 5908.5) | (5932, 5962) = 3.8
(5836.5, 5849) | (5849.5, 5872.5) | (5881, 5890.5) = -2.1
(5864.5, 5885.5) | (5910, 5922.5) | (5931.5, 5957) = -0.4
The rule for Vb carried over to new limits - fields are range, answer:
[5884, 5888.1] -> 15.2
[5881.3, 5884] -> 16.5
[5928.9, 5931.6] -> 18.9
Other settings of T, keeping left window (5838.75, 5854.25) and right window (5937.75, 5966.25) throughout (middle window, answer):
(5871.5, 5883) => 0.5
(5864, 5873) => -0.4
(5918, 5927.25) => 0.1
